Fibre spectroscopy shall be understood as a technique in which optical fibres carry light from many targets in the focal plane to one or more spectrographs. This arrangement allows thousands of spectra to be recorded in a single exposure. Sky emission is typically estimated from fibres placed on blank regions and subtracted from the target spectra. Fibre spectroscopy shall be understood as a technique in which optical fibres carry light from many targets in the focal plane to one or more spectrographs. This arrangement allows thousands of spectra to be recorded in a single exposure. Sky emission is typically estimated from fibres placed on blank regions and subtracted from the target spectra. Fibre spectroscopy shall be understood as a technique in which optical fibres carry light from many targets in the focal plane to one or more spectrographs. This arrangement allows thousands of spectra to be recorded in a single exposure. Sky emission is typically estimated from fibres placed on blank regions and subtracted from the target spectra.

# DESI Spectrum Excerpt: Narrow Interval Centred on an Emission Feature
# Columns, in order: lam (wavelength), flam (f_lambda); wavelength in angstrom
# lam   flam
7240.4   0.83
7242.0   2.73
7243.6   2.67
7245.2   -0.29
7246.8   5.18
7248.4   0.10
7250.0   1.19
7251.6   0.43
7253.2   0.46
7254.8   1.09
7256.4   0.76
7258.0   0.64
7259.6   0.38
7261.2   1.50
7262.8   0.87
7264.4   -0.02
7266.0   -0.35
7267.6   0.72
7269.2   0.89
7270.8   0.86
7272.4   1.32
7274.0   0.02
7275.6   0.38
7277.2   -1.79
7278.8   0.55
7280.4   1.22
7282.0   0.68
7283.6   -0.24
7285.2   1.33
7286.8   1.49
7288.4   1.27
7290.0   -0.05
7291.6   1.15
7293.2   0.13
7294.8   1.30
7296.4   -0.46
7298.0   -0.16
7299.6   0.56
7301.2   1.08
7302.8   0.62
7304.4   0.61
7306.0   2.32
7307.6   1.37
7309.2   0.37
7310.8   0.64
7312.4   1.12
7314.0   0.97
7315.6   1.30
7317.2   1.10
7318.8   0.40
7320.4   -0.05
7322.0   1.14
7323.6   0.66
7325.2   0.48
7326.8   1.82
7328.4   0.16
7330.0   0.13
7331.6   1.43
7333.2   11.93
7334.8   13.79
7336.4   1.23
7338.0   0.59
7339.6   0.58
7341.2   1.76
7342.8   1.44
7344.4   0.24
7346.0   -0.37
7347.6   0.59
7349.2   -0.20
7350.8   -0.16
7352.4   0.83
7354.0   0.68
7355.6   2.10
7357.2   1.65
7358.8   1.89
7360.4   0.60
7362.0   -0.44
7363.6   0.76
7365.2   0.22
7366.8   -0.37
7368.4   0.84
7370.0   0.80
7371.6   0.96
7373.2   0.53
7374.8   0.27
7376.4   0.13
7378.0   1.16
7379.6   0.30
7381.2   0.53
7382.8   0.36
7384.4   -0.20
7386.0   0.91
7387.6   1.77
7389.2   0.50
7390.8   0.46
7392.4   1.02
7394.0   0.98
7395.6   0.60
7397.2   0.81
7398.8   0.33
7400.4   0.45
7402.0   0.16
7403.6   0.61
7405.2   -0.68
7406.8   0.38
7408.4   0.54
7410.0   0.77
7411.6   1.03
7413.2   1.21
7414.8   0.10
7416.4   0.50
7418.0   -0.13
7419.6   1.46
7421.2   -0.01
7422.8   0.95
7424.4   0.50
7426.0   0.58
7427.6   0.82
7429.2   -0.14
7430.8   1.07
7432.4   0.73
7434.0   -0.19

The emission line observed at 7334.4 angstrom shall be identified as H-alpha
